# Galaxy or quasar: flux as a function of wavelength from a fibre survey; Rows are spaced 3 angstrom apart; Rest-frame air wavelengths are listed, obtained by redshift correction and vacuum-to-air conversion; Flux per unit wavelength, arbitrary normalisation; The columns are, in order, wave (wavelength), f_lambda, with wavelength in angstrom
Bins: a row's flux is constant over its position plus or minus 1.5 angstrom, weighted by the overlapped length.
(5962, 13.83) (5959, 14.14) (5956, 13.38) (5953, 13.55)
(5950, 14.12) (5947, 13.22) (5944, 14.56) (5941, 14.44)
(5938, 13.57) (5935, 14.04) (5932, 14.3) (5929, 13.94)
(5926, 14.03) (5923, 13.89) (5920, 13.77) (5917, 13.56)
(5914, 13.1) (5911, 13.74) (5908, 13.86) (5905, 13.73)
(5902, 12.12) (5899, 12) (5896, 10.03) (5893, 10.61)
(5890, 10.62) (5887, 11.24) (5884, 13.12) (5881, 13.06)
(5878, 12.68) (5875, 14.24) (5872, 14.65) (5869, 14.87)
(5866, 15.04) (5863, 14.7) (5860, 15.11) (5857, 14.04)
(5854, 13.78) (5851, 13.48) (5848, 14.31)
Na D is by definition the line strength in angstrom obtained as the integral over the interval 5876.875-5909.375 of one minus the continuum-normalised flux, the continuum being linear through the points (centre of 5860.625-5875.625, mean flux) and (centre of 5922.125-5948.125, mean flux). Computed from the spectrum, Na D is 5.4 angstrom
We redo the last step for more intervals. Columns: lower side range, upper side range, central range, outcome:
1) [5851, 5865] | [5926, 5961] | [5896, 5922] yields 1.90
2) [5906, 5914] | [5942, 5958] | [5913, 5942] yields -0.30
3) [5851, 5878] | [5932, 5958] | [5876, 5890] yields 1.86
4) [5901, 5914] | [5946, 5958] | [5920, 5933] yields -0.50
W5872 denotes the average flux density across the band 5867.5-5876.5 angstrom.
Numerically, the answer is 14.6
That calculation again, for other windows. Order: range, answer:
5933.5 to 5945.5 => 14.2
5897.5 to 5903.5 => 12.1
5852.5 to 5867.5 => 14.5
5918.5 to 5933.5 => 14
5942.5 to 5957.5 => 13.8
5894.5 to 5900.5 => 11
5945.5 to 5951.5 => 13.7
